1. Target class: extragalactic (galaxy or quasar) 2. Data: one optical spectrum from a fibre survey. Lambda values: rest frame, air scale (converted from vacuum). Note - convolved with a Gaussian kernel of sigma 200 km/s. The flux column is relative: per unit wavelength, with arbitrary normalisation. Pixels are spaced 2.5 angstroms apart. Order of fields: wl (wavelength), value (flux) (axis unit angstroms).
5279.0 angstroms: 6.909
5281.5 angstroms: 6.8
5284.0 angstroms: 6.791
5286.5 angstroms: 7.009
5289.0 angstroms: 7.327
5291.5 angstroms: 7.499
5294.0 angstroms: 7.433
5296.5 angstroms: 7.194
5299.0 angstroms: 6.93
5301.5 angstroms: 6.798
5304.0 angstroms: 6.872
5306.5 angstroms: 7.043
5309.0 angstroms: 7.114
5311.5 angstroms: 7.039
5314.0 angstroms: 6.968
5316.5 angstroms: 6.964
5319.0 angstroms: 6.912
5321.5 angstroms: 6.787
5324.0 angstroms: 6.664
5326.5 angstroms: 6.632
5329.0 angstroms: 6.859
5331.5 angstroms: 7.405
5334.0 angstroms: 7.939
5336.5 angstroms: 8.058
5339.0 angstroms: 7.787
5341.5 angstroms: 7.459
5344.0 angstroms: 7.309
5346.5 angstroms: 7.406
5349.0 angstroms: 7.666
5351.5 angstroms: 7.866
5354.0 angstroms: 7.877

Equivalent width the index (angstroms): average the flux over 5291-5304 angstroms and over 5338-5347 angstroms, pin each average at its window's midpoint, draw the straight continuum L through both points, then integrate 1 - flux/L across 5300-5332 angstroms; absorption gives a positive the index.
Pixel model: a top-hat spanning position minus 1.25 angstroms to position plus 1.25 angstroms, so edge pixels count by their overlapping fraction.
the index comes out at 1.6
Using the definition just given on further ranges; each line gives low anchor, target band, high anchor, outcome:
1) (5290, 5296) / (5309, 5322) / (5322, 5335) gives 0.43 angstroms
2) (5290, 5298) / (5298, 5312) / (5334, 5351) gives 0.87 angstroms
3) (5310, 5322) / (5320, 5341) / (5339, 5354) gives -0.03 angstroms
